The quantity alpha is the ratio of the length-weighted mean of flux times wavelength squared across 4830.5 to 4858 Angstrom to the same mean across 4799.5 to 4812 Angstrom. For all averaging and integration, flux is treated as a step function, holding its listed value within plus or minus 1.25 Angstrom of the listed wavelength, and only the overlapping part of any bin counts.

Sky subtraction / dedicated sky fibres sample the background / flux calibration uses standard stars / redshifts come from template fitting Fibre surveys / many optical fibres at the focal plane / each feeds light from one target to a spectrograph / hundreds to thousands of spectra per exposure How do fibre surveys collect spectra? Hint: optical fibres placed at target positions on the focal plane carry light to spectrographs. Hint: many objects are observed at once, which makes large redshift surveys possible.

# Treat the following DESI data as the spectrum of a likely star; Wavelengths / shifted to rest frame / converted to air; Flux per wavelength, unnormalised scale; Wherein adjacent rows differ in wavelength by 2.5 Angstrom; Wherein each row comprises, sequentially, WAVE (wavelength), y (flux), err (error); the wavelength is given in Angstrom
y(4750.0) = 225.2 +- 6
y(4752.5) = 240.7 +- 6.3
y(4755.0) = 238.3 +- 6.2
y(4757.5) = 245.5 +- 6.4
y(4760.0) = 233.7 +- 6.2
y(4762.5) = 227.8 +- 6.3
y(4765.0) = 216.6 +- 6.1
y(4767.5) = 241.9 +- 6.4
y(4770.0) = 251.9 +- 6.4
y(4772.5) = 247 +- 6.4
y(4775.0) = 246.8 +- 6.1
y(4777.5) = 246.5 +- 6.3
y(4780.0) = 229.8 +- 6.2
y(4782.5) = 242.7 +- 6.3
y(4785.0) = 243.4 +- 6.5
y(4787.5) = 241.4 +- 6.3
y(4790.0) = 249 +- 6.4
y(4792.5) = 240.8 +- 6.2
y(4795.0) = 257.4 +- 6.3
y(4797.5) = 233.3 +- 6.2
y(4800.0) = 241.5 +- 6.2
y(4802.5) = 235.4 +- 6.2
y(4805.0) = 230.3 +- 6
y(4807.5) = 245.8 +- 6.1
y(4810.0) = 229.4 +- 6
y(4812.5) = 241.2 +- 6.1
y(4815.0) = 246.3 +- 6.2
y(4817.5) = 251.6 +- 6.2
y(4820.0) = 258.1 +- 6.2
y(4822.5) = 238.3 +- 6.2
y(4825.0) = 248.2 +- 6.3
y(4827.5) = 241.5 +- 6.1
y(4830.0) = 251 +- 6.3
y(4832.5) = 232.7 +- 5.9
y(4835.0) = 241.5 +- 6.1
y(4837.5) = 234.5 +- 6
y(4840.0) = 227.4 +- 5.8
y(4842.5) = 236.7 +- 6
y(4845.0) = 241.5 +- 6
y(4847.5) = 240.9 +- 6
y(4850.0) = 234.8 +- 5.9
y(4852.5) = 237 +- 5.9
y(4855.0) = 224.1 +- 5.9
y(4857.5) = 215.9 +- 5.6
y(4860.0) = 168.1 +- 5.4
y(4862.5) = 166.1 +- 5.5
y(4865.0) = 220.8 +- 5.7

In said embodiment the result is 1.0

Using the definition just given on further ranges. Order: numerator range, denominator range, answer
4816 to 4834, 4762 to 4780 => 1.05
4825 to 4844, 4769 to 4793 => 1.00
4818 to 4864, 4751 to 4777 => 0.99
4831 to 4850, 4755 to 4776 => 1.02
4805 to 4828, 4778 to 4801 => 1.02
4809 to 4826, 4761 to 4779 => 1.04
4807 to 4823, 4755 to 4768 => 1.07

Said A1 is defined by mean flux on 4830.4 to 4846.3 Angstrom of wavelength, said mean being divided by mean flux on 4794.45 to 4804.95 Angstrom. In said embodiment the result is 0.99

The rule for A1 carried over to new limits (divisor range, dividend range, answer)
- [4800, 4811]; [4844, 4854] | 1.01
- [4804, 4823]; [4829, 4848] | 0.98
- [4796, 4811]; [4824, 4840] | 1.02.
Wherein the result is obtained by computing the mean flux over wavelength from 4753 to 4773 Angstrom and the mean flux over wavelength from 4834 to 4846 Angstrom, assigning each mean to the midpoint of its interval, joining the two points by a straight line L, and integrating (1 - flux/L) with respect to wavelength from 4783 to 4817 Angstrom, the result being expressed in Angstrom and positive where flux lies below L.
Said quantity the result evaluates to -0.7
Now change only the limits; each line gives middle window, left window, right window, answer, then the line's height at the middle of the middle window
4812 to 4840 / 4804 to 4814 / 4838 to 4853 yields -0.8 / 237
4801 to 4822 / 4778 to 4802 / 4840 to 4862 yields -0.6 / 235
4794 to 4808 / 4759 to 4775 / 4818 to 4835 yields 0.1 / 242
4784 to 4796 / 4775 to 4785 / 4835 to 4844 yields -0.3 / 240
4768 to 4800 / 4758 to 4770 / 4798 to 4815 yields -1.2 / 235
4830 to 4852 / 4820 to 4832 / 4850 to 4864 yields -1.1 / 226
